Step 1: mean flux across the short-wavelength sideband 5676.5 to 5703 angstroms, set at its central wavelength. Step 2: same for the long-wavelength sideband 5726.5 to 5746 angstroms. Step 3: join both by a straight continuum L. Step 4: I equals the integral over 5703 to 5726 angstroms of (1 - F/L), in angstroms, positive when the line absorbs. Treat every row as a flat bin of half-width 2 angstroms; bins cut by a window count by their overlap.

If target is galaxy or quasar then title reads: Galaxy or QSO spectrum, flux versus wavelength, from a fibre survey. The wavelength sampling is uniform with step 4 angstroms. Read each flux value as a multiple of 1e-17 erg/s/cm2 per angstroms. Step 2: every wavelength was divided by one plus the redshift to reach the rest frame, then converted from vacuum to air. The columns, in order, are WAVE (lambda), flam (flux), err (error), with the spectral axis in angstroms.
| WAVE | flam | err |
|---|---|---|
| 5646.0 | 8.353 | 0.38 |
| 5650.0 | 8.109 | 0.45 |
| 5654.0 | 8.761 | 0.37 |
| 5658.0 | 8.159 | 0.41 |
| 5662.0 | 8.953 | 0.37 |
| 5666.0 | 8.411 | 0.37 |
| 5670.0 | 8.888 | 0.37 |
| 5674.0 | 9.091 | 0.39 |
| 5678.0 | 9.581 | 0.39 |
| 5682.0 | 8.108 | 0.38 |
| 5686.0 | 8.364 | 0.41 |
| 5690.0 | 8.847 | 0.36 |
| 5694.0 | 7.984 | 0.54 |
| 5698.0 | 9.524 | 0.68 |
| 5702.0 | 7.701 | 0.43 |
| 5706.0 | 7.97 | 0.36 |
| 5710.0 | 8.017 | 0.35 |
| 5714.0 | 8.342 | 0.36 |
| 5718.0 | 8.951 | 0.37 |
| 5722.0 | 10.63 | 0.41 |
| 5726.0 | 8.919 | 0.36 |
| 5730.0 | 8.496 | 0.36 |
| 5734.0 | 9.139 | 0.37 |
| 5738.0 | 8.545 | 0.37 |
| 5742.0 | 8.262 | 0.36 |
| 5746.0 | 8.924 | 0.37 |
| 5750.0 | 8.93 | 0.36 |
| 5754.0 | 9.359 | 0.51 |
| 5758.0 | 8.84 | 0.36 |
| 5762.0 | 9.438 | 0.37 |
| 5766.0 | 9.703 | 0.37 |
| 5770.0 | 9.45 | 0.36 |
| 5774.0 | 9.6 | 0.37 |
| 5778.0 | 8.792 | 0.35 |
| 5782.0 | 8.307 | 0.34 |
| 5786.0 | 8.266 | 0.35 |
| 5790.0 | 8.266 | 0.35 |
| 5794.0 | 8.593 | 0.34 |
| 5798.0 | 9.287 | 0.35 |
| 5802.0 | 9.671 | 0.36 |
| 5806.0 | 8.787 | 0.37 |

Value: -0.29 angstroms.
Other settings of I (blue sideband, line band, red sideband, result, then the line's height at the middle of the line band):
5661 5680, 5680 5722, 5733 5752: 1.9 angstroms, 8.88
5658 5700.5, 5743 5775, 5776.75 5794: -2.8 angstroms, 8.49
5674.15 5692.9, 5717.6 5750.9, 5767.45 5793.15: -0.8 angstroms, 8.76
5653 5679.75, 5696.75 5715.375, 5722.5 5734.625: 1.5 angstroms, 8.96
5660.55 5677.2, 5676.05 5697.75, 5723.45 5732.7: 0.6 angstroms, 8.88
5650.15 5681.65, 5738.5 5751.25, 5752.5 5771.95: 0.8 angstroms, 9.25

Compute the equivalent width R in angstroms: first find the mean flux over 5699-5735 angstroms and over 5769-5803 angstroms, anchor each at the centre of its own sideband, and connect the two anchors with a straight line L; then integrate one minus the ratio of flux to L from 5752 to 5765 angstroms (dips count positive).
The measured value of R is -0.66 angstroms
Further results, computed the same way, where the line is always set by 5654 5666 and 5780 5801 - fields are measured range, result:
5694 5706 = 0.24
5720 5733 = -1.14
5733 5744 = -0.02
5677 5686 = -0.09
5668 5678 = -0.63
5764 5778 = -1.43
